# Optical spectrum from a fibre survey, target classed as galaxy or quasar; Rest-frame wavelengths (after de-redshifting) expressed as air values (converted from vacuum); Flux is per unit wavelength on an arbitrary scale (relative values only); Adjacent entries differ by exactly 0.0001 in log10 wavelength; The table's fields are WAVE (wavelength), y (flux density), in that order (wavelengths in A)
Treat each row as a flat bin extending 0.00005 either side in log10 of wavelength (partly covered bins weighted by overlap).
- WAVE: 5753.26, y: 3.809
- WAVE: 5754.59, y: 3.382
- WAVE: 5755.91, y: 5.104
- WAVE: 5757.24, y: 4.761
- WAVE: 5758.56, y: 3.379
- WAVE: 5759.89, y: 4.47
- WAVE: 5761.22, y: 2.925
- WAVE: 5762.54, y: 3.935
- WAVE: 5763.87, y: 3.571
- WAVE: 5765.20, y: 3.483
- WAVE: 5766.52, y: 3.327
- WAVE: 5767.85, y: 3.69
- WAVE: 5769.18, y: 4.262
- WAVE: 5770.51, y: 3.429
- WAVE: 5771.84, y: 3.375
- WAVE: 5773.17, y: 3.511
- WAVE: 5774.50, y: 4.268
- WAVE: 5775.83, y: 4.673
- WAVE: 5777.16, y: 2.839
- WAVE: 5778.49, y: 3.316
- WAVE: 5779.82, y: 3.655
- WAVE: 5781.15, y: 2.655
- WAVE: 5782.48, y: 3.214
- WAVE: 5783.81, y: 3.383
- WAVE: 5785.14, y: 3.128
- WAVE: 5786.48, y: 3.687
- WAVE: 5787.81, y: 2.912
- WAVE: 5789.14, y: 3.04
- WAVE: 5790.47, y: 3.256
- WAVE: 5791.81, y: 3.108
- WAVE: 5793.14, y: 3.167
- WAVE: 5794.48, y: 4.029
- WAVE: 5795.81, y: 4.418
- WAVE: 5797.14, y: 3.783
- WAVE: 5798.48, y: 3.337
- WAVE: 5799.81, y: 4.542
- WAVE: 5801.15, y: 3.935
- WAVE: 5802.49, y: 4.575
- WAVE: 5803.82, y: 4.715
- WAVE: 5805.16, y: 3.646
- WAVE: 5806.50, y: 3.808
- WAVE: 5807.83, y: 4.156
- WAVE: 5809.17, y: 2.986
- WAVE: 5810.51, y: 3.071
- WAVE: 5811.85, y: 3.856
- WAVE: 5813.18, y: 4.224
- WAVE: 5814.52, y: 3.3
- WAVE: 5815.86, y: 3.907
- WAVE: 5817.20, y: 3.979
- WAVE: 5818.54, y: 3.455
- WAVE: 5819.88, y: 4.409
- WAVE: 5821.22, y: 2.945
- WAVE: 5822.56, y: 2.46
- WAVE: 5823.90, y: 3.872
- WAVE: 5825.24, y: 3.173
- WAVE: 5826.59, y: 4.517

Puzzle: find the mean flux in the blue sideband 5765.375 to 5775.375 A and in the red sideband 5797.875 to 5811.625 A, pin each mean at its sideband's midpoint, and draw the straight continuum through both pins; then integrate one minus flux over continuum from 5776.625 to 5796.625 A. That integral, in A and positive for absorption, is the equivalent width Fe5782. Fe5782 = 2.4 A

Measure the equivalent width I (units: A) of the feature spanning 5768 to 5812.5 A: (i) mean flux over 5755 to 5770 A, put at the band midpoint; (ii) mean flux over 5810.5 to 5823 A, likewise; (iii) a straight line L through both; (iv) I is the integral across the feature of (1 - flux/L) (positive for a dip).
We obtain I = 1.3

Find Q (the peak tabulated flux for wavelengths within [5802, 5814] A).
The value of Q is 4.715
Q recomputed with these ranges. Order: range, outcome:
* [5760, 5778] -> 4.673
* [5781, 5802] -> 4.542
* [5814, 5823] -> 4.409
